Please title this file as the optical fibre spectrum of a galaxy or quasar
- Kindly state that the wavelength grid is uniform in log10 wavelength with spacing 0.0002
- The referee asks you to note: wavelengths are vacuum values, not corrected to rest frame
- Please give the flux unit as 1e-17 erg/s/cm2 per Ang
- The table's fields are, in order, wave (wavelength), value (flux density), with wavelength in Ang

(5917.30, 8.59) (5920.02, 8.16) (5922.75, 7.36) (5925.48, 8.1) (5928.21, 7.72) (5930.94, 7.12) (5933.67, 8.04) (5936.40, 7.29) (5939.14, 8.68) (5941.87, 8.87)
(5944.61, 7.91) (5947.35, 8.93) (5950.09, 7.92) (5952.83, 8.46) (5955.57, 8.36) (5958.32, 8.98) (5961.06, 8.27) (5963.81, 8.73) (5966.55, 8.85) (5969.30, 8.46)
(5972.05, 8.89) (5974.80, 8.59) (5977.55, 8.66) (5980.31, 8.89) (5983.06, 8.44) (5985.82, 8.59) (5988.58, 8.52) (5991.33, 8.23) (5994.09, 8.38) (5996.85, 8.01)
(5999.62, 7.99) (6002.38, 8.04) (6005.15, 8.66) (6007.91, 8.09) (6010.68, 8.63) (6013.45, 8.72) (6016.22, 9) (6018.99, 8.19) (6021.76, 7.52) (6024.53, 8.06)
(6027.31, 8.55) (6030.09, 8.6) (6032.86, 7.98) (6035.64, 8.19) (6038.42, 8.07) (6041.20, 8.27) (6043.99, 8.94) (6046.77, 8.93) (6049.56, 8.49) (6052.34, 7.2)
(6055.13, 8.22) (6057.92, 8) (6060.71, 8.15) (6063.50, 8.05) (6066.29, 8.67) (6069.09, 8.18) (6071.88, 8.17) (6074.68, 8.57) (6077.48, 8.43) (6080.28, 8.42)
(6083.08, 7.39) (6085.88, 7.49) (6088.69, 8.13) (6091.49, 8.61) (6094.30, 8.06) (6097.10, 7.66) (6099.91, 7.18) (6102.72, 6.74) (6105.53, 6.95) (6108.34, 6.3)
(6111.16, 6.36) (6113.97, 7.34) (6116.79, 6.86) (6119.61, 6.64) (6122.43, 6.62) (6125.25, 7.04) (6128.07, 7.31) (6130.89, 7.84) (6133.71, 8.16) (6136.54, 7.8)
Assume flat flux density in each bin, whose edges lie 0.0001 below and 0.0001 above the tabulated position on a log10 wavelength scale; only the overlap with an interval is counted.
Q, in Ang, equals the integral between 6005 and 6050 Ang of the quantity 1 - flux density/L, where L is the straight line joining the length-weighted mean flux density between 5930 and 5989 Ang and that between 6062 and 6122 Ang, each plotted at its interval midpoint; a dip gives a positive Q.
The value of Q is -2.2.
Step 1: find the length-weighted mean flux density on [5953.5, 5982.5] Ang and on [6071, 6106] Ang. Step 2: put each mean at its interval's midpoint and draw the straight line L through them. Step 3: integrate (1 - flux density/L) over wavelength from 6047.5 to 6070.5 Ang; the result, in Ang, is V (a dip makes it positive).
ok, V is -0.3 Ang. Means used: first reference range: 8.66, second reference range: 7.85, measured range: 8.14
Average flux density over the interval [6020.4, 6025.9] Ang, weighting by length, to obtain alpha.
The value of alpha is 7.8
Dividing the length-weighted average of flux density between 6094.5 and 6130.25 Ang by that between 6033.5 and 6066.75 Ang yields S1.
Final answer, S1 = 0.8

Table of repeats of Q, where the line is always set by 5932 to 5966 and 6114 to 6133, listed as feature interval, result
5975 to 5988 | -0.8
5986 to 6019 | -1.7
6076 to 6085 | -0.8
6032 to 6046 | -1.1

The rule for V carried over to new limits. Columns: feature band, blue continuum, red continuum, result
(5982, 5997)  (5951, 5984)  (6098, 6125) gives -0.08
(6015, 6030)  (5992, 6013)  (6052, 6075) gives -0.09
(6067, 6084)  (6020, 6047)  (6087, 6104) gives -0.70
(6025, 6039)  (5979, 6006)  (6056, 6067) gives -0.01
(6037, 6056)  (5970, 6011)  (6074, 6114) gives -0.81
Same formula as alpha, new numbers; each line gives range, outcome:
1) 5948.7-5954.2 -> 8.19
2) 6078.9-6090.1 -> 7.86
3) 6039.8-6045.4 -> 8.6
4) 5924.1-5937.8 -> 7.65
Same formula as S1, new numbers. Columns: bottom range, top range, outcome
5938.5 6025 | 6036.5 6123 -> 0.92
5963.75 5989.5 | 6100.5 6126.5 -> 0.78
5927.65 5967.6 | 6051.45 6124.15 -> 0.92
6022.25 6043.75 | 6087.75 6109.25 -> 0.91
